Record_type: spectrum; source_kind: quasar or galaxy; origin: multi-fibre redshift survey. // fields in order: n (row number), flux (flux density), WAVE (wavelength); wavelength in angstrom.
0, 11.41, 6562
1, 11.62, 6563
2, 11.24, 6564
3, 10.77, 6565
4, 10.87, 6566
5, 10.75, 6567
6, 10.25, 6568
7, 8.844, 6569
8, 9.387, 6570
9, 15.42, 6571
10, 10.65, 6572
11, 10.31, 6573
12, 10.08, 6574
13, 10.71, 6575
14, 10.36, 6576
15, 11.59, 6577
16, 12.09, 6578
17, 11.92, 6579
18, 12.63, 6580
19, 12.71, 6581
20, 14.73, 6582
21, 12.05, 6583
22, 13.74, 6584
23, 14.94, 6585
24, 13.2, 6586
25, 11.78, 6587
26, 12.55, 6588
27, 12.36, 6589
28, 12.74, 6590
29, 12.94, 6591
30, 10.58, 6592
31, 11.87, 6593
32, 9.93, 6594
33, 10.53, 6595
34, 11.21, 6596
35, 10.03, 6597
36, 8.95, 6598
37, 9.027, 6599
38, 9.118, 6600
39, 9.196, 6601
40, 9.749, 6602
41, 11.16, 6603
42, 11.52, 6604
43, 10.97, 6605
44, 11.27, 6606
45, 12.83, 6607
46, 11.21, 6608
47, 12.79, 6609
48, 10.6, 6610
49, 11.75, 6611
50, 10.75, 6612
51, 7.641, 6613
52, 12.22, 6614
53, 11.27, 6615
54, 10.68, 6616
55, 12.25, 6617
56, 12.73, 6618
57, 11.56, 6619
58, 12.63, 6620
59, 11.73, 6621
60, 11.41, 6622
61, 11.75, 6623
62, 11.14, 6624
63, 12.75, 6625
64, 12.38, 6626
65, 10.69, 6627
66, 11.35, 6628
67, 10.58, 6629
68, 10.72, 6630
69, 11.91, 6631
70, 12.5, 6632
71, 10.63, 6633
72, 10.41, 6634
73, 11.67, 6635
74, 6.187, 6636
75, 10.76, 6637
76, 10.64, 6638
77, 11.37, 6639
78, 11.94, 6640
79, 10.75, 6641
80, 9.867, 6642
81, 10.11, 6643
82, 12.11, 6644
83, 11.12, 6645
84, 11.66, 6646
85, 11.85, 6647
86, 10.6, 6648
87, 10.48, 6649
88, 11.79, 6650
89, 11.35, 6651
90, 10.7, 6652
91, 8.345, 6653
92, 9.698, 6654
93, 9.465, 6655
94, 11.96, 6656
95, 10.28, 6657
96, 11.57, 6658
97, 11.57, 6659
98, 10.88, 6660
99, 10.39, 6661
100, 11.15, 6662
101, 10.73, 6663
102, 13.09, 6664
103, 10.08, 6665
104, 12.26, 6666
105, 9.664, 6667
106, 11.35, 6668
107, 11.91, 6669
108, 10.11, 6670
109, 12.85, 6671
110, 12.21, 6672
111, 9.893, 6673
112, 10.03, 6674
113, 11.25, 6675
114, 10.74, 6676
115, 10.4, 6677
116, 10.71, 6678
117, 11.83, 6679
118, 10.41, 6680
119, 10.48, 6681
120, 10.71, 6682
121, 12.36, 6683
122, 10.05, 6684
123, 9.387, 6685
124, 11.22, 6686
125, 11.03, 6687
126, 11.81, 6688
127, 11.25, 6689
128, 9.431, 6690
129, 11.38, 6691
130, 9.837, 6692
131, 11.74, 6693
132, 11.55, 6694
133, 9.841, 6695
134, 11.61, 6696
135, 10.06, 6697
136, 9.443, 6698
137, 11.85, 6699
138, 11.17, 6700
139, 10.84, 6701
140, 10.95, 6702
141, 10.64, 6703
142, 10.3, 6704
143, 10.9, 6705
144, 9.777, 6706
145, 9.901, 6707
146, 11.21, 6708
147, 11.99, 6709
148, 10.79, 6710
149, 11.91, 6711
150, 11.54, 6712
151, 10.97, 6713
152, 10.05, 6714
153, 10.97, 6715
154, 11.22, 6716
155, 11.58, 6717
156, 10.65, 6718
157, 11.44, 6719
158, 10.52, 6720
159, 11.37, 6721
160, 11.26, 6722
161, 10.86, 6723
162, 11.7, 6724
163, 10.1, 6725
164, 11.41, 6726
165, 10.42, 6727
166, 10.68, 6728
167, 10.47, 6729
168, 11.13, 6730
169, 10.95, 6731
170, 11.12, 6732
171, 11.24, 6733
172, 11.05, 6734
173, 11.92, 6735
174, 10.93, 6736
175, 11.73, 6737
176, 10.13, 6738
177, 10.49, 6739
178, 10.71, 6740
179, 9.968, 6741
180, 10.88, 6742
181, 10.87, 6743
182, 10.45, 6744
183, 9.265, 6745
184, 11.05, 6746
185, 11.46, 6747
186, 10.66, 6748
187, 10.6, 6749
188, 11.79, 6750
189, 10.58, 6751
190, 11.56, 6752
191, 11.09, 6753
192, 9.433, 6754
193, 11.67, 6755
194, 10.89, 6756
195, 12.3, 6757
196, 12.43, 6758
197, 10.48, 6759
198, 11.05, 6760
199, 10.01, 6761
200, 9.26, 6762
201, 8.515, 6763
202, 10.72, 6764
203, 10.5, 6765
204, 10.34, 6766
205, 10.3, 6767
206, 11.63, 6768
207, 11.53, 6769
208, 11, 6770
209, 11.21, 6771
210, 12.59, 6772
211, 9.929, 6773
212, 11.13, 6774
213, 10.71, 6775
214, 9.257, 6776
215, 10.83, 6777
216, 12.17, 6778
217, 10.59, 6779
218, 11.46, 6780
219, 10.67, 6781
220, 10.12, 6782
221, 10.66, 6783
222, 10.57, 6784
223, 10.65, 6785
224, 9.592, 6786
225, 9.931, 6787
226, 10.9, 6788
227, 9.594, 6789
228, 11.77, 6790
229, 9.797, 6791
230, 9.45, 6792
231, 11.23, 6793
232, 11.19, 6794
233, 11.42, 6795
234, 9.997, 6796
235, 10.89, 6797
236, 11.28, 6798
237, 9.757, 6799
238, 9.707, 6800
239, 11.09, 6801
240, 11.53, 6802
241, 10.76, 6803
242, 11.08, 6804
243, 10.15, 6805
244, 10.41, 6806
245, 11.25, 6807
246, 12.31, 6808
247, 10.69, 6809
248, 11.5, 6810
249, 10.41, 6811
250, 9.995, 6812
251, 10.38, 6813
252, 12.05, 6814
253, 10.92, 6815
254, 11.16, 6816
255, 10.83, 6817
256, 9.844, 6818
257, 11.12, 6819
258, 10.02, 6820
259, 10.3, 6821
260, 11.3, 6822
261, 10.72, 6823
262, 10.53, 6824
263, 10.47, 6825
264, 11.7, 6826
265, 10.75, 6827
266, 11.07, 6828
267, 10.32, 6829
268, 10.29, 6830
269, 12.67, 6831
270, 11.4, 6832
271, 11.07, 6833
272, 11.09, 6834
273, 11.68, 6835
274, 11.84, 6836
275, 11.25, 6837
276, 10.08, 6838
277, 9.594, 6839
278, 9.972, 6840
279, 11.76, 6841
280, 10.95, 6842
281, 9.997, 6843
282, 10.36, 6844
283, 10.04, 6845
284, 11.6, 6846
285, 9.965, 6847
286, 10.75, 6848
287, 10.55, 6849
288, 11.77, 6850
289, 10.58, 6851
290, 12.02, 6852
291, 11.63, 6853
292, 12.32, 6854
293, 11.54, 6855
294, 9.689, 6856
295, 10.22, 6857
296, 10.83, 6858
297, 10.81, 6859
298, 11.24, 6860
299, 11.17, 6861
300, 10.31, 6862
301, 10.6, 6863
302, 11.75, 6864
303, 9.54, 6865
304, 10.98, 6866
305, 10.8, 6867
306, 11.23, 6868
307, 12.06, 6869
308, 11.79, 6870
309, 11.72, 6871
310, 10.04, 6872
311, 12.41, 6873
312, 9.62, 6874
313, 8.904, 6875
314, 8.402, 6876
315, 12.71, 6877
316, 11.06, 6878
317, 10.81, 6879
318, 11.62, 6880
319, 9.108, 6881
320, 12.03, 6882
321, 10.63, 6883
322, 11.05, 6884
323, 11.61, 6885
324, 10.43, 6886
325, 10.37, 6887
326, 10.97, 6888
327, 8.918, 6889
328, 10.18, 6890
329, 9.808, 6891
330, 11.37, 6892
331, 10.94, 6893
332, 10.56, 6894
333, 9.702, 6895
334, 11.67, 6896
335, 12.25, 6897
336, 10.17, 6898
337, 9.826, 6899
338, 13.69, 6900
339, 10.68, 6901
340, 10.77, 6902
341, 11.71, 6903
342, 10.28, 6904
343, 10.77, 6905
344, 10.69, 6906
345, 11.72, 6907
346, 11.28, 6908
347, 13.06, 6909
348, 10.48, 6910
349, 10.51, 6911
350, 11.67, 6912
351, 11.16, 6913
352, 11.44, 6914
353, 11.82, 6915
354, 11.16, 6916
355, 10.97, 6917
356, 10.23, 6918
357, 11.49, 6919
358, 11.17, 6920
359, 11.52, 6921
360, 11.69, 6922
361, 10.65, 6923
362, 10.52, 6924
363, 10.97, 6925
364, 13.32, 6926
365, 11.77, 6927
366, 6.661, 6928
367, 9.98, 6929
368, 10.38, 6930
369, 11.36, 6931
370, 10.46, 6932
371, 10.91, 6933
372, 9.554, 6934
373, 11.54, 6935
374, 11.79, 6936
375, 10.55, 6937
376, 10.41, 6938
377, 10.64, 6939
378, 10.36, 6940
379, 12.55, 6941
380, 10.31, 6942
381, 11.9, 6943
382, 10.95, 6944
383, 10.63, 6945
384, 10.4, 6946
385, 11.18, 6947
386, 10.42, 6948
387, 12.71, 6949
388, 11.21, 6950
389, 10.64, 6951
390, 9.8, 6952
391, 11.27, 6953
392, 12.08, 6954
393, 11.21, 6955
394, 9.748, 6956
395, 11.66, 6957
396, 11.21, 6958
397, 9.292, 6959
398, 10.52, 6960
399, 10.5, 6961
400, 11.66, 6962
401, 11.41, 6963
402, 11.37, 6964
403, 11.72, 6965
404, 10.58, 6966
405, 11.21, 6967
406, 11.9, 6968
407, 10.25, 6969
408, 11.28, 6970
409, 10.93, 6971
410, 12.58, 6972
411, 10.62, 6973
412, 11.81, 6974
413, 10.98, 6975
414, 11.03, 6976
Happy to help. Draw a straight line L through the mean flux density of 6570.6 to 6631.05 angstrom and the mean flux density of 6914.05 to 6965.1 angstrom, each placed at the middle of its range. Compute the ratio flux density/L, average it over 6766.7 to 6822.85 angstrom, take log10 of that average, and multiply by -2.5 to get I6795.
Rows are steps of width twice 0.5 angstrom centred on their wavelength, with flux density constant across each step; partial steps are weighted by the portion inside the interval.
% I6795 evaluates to 0.041 mag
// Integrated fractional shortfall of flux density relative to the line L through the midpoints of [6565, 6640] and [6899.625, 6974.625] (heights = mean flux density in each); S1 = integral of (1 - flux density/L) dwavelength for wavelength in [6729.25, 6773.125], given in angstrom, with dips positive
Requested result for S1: 1.3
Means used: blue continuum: 11.3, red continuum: 11.1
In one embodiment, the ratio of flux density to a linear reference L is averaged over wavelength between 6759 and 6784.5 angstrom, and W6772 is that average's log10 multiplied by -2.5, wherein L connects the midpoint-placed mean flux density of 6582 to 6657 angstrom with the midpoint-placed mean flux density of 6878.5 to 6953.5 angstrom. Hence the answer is 0.04 mag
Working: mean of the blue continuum 11.2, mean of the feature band 10.7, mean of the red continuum 10.9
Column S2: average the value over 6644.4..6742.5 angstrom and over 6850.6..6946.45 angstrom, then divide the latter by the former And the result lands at 1.0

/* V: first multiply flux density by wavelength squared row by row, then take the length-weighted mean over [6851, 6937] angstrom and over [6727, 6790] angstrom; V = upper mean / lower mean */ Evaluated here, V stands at 1.06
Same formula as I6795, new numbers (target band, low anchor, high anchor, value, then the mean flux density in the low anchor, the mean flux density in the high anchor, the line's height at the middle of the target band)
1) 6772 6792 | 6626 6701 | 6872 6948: 0.03 mag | 10.9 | 10.9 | 10.9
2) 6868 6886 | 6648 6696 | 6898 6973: 0.01 mag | 10.9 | 11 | 11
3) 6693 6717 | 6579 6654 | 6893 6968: 0.03 mag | 11.3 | 11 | 11.2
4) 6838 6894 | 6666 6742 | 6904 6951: 0.02 mag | 10.9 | 11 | 11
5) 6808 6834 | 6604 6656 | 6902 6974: 0.02 mag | 11.1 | 11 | 11.1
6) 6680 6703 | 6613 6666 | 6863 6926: 0.03 mag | 11.1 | 11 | 11.1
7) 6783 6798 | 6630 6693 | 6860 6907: 0.03 mag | 10.9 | 10.8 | 10.9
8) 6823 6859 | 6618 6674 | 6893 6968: 0.01 mag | 11.1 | 11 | 11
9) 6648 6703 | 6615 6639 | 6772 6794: 0.02 mag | 11.3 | 10.6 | 11.1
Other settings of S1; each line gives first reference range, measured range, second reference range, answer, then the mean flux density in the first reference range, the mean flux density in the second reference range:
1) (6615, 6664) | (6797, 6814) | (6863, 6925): 0.29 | 11.1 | 11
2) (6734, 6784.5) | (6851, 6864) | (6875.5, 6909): -0.22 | 10.8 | 10.9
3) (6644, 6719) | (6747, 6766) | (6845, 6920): 0.29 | 10.9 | 10.9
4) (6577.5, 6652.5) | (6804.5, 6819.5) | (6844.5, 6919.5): 0.24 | 11.4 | 10.9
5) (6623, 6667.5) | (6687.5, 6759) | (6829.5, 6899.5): -0.11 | 10.9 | 10.8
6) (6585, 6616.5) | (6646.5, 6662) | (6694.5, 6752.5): 0.37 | 11.1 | 10.9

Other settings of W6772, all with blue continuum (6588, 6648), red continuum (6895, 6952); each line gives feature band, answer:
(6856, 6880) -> 0.02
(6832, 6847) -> 0.02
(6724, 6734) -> 0.02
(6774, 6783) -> 0.03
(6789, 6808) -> 0.03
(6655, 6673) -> -0.01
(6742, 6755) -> 0.03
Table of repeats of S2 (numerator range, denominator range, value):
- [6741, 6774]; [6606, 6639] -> 0.96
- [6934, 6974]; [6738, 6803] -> 1.03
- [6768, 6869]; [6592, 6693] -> 0.99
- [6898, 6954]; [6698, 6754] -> 1.01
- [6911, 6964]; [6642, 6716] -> 1.01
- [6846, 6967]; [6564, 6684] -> 0.98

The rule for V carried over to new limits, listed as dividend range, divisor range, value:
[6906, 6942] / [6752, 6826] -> 1.07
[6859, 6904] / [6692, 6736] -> 1.04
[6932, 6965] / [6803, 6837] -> 1.04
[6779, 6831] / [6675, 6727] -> 1.02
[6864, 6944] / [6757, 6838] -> 1.04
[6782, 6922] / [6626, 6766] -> 1.05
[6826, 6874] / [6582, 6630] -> 1.03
